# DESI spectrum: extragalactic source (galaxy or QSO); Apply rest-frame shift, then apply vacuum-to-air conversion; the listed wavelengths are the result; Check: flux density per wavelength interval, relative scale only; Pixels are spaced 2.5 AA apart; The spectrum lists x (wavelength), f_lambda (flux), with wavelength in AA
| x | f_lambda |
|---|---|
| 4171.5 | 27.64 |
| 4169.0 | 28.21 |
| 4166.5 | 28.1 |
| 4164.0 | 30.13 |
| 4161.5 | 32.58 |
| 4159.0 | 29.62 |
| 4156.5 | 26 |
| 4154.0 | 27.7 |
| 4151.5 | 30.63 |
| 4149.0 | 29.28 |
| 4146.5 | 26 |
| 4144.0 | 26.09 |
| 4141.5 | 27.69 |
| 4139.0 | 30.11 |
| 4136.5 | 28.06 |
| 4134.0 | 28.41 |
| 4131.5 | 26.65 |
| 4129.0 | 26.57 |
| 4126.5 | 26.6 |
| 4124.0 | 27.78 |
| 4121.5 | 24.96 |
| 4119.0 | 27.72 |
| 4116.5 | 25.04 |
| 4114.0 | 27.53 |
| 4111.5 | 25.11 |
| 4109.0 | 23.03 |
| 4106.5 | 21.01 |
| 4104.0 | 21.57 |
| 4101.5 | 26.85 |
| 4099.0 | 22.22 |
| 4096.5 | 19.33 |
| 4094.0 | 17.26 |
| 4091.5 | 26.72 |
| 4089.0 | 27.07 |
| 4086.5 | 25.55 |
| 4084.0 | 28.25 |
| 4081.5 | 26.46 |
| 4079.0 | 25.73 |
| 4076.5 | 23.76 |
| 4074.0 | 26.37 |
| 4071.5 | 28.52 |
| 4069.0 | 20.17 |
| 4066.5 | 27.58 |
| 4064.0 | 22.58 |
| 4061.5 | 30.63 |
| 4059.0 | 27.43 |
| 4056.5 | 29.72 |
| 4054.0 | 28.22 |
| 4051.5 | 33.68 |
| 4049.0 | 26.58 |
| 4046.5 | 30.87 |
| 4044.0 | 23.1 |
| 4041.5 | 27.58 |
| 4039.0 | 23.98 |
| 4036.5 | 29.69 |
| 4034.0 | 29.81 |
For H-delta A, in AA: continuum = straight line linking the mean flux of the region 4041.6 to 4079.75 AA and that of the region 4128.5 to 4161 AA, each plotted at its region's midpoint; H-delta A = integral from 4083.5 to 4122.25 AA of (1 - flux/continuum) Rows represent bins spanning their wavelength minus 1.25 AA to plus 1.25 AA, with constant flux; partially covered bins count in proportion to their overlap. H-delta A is 4.6 AA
